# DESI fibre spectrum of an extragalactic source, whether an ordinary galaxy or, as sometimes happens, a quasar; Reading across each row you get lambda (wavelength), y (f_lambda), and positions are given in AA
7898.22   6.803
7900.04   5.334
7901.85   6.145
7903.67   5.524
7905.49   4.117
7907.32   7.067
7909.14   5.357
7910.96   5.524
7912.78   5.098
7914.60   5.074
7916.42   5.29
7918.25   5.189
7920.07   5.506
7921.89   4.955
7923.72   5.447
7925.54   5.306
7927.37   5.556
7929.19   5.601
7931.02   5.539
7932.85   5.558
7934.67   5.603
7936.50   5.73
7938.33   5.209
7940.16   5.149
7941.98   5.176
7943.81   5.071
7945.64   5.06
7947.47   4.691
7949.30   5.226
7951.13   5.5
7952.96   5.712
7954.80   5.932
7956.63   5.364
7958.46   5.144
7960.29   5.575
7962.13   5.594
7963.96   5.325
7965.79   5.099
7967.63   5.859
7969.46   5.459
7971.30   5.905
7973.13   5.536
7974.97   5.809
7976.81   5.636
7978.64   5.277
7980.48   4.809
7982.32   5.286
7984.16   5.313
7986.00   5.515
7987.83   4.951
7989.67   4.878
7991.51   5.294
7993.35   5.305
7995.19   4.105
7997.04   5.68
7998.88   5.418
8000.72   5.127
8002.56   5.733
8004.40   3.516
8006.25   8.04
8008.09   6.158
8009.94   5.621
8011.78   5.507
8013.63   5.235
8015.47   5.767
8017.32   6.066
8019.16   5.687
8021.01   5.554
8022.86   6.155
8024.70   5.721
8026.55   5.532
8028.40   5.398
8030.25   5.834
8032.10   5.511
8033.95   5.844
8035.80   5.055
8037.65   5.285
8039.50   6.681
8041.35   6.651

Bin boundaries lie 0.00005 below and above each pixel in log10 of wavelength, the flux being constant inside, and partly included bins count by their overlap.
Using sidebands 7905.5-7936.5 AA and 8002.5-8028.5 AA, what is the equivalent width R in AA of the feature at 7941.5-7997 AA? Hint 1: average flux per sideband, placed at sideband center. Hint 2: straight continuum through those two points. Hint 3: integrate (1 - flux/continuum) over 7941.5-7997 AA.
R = 2.6 AA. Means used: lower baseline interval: 5.45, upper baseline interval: 5.72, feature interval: 5.32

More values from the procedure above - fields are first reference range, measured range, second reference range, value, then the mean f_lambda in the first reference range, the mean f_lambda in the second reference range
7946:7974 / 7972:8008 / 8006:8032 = 1.8 AA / 5.45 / 5.81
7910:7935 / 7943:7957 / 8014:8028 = 0.4 AA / 5.37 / 5.75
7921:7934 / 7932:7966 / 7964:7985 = 0.5 AA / 5.43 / 5.45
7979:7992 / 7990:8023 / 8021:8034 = -0.6 AA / 5.15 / 5.69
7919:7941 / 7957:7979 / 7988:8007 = -0.7 AA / 5.43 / 5.27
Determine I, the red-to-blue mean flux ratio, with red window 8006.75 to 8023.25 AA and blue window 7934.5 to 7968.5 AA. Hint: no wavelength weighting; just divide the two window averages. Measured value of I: 1.08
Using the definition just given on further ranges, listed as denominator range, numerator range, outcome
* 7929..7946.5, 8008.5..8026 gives 1.07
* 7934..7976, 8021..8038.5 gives 1.03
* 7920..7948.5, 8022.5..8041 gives 1.08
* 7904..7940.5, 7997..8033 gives 1.05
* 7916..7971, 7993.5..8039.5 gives 1.04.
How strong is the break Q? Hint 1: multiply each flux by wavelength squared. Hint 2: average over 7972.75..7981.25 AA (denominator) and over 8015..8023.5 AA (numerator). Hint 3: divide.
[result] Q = 1.09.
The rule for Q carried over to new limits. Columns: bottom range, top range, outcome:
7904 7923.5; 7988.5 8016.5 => 1.04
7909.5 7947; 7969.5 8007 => 1.02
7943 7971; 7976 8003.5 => 0.98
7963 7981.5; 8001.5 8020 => 1.06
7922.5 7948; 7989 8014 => 1.03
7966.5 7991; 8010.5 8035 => 1.06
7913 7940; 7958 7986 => 1.02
